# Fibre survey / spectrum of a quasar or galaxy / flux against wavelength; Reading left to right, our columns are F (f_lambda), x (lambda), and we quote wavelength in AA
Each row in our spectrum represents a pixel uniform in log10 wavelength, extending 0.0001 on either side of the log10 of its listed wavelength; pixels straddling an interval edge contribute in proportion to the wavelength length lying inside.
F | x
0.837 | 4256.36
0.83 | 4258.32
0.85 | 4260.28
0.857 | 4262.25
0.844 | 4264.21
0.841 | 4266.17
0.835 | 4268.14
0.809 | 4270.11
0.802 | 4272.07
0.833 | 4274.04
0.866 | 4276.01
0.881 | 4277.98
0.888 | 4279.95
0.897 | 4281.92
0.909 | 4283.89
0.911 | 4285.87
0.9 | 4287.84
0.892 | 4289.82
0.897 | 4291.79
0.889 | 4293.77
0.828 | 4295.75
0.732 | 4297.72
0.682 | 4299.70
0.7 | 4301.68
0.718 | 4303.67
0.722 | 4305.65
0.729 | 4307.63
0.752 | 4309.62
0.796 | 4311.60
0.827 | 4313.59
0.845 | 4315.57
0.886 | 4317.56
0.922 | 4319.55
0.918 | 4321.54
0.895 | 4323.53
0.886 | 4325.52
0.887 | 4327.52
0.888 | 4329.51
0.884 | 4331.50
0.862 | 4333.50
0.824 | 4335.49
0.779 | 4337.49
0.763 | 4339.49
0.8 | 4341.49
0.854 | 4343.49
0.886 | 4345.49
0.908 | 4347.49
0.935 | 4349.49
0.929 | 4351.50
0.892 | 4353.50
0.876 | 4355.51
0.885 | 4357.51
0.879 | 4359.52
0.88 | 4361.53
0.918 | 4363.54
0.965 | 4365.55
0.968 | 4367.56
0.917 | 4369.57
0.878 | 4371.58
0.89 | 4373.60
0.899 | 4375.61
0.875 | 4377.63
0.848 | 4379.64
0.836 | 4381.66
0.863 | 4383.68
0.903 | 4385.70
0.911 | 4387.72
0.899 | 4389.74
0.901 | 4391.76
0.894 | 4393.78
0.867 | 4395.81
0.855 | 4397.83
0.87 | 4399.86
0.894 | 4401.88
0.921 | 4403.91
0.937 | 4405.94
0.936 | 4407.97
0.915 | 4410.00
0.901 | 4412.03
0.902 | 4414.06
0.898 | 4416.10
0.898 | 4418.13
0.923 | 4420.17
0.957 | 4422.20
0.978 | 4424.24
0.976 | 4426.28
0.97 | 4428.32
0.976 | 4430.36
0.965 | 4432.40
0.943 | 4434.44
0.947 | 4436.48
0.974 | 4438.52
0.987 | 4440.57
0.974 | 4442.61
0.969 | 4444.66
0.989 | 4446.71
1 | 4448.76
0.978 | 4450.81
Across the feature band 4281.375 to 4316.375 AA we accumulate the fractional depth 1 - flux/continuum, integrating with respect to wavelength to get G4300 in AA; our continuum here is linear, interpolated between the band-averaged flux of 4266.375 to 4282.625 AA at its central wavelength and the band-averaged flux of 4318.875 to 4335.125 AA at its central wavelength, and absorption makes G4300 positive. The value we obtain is 2.3 AA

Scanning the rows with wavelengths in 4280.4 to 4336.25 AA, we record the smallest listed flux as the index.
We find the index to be 0.682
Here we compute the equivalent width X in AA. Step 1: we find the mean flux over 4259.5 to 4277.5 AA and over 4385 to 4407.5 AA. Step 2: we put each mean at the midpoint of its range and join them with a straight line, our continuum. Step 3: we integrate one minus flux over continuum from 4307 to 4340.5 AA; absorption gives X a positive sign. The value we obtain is 0.7 AA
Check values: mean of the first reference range 0.838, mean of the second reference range 0.897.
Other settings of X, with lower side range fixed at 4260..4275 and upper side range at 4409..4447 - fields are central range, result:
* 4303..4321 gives 1.27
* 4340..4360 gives 0.25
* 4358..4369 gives -0.22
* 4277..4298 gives -0.81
